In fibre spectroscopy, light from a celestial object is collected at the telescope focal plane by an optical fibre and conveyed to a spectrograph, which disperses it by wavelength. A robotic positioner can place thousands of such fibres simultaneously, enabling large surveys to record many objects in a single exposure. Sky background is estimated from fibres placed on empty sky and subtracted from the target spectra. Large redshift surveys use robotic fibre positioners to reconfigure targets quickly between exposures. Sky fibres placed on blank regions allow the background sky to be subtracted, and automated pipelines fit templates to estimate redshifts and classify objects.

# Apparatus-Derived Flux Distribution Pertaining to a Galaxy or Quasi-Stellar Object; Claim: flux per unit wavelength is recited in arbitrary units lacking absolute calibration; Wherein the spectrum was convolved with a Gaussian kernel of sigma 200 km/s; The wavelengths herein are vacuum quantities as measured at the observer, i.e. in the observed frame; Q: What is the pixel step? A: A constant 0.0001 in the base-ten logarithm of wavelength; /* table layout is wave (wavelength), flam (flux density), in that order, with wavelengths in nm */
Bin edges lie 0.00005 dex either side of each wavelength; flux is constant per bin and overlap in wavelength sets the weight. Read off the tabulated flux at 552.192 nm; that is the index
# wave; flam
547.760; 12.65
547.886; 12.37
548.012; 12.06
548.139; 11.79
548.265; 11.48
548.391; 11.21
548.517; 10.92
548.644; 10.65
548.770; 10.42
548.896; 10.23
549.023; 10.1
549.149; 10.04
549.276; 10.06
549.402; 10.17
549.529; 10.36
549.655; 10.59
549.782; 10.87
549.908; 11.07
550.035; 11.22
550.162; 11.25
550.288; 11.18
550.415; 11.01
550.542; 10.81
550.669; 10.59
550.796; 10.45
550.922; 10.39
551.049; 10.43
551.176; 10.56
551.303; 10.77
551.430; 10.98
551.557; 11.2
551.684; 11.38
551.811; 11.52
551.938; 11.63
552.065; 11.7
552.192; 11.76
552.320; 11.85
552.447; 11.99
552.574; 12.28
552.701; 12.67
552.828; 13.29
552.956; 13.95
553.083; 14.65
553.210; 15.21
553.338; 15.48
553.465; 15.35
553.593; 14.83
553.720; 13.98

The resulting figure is 11.76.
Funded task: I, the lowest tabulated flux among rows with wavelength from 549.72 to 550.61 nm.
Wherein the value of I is 10.81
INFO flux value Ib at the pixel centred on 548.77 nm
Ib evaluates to 10.42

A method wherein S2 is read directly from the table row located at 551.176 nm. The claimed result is 10.56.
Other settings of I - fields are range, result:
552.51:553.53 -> 12.28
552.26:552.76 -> 11.85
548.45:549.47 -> 10.04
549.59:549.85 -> 10.59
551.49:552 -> 11.2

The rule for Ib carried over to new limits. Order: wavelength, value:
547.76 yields 12.65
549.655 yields 10.59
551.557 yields 11.2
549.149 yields 10.04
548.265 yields 11.48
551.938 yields 11.63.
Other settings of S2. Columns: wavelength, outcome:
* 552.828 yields 13.29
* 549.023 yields 10.1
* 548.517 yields 10.92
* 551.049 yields 10.43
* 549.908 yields 11.07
